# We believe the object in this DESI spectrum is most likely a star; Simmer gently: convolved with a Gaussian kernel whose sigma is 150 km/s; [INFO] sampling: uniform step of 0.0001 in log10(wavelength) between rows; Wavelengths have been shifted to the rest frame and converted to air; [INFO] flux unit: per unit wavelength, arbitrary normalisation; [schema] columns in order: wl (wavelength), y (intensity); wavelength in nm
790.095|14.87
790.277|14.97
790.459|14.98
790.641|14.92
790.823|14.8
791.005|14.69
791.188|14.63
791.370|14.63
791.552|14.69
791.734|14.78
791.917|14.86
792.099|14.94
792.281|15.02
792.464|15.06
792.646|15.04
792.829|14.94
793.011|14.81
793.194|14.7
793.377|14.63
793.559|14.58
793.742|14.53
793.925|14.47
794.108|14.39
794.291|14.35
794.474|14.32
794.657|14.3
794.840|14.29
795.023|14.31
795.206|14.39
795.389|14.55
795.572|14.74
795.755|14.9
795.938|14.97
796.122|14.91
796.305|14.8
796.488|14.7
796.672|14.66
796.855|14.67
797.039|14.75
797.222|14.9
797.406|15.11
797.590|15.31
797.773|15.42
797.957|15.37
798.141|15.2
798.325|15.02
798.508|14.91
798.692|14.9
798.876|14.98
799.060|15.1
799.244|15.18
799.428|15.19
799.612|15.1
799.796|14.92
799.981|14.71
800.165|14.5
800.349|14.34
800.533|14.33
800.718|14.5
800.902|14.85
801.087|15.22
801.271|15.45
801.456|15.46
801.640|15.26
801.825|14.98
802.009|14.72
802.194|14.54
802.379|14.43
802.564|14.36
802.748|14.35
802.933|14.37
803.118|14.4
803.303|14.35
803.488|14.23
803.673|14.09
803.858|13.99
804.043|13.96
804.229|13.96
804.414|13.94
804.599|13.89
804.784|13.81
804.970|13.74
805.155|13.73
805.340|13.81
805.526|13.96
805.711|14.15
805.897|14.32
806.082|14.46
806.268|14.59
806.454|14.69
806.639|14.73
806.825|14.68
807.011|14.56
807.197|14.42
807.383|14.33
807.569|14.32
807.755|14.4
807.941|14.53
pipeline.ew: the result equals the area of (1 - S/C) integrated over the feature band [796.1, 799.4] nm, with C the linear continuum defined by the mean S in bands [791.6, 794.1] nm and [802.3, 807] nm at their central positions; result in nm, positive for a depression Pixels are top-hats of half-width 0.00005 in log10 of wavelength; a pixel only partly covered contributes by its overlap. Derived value -0.10 nm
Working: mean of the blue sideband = 14.8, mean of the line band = 15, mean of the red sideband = 14.2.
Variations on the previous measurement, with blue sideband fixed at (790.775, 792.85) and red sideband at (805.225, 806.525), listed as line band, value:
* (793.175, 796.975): 0.032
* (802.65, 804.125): 0.015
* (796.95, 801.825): -0.158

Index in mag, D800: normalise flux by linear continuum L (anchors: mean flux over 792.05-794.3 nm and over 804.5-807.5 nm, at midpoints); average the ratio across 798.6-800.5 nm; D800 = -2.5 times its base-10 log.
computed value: -0.03 mag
